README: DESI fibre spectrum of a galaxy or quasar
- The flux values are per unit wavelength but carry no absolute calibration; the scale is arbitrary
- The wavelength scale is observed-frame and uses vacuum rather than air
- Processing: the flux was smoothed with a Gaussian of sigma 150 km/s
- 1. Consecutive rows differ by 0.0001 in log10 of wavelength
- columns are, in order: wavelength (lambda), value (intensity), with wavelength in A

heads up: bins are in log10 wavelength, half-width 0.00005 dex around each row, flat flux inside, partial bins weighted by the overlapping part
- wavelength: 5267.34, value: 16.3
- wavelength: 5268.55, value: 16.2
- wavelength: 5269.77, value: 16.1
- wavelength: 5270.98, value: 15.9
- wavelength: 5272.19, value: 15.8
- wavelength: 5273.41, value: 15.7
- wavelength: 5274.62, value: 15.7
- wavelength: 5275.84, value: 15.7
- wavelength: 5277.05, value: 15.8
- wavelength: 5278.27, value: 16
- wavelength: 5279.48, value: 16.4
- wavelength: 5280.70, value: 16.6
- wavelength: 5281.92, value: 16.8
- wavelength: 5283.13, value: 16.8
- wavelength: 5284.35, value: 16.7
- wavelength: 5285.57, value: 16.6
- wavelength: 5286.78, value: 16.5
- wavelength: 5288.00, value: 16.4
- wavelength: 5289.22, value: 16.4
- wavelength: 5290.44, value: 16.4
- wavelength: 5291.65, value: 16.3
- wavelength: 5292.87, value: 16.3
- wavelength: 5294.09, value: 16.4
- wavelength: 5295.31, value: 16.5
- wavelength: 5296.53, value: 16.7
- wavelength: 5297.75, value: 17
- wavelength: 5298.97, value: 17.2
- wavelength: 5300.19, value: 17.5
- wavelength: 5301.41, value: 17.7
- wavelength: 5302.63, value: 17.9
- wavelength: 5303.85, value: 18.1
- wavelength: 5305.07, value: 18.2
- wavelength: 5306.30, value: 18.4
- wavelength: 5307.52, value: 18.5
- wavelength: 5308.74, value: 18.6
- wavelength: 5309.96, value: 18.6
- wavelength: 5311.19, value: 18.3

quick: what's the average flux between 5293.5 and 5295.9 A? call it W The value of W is 16.4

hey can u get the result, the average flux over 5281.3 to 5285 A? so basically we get 16.7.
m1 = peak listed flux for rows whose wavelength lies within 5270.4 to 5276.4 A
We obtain 15.9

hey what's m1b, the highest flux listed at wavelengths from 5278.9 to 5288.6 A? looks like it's 16.8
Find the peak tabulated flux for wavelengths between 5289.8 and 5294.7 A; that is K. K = 16.4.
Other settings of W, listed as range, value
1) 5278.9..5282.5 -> 16.6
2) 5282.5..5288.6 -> 16.6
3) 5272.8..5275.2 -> 15.7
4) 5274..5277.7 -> 15.7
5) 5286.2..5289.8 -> 16.4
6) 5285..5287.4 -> 16.6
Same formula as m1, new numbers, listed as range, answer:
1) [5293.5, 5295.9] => 16.5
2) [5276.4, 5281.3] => 16.6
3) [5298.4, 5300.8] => 17.5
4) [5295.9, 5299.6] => 17.2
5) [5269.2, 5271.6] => 16.1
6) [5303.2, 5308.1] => 18.5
